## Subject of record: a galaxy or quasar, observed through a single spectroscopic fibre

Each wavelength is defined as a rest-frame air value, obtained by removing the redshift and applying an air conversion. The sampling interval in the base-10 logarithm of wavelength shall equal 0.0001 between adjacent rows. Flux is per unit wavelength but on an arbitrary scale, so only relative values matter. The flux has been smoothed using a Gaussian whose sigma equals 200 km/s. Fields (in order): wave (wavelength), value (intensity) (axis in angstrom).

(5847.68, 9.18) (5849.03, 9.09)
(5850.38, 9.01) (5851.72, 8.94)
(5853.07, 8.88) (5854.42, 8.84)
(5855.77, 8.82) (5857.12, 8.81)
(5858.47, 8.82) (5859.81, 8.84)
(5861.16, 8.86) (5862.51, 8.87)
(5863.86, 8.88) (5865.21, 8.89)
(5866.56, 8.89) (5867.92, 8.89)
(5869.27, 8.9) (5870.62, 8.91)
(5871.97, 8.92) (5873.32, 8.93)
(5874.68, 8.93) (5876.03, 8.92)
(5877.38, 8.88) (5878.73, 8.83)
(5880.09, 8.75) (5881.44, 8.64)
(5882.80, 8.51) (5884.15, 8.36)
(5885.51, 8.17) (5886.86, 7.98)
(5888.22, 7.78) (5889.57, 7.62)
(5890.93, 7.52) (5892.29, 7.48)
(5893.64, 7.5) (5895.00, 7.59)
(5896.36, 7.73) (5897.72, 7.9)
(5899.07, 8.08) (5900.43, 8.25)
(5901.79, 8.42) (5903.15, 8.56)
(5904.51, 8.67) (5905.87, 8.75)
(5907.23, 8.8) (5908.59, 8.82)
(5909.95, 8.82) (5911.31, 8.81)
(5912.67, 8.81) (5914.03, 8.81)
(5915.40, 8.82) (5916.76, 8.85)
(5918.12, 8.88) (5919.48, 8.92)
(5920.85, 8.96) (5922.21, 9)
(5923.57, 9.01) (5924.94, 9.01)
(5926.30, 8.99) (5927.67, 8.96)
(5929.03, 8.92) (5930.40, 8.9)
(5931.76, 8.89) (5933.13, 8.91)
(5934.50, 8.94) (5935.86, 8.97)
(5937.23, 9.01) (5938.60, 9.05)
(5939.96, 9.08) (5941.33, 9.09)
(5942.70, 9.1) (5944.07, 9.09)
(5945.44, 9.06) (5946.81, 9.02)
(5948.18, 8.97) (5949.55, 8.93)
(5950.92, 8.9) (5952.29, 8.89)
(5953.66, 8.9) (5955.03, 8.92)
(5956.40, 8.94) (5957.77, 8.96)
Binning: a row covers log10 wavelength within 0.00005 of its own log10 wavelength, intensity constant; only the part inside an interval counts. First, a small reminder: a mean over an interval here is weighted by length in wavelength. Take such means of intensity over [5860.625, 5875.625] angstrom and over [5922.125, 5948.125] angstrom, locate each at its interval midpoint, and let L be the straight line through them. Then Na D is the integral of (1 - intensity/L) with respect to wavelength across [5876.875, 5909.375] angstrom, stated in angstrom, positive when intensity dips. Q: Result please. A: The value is 2.6 angstrom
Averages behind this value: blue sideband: 8.89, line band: 8.23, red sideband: 9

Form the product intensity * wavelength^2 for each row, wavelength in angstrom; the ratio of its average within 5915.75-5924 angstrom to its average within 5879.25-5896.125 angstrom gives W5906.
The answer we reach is 1.13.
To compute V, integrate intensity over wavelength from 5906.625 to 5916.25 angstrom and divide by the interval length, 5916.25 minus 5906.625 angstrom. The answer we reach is 8.81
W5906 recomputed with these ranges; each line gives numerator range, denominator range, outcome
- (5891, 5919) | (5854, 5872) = 0.96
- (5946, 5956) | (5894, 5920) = 1.06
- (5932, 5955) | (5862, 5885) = 1.04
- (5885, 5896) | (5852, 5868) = 0.88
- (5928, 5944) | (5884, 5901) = 1.17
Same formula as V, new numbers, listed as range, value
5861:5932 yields 8.6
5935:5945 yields 9.06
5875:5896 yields 8.18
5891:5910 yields 8.2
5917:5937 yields 8.95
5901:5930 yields 8.83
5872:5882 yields 8.85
